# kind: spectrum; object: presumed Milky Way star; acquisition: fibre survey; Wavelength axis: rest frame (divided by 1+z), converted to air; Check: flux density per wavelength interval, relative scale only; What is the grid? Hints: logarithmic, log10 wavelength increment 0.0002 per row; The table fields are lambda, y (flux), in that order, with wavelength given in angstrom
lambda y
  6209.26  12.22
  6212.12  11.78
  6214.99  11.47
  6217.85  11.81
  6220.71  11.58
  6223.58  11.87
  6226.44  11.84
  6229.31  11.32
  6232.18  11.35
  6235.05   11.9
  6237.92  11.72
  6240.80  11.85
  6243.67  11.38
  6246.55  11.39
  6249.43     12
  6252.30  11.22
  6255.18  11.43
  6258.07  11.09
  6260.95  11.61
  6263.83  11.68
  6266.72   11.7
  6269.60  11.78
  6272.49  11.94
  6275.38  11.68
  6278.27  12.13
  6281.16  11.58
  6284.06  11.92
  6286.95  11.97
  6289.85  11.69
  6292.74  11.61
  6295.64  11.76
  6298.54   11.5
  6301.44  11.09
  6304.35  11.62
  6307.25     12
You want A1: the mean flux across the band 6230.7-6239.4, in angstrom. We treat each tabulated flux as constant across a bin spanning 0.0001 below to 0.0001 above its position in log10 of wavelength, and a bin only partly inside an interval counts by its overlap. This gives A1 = 11.6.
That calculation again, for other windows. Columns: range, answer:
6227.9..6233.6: 11.3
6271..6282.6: 11.8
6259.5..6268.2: 11.7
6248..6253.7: 11.6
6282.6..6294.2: 11.8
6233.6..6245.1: 11.7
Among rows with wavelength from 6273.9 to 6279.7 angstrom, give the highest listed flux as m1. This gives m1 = 12.13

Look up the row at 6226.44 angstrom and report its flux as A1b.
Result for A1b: 11.84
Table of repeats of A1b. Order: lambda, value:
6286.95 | 11.97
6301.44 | 11.09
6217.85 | 11.81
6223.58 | 11.87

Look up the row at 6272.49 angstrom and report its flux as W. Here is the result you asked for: 11.94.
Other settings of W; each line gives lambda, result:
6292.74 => 11.61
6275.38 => 11.68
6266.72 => 11.7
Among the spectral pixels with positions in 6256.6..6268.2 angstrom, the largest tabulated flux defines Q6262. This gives 11.7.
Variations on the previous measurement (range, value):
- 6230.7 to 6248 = 11.9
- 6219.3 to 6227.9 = 11.87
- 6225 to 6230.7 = 11.84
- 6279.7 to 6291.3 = 11.97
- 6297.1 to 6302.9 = 11.5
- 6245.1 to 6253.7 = 12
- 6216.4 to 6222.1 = 11.81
